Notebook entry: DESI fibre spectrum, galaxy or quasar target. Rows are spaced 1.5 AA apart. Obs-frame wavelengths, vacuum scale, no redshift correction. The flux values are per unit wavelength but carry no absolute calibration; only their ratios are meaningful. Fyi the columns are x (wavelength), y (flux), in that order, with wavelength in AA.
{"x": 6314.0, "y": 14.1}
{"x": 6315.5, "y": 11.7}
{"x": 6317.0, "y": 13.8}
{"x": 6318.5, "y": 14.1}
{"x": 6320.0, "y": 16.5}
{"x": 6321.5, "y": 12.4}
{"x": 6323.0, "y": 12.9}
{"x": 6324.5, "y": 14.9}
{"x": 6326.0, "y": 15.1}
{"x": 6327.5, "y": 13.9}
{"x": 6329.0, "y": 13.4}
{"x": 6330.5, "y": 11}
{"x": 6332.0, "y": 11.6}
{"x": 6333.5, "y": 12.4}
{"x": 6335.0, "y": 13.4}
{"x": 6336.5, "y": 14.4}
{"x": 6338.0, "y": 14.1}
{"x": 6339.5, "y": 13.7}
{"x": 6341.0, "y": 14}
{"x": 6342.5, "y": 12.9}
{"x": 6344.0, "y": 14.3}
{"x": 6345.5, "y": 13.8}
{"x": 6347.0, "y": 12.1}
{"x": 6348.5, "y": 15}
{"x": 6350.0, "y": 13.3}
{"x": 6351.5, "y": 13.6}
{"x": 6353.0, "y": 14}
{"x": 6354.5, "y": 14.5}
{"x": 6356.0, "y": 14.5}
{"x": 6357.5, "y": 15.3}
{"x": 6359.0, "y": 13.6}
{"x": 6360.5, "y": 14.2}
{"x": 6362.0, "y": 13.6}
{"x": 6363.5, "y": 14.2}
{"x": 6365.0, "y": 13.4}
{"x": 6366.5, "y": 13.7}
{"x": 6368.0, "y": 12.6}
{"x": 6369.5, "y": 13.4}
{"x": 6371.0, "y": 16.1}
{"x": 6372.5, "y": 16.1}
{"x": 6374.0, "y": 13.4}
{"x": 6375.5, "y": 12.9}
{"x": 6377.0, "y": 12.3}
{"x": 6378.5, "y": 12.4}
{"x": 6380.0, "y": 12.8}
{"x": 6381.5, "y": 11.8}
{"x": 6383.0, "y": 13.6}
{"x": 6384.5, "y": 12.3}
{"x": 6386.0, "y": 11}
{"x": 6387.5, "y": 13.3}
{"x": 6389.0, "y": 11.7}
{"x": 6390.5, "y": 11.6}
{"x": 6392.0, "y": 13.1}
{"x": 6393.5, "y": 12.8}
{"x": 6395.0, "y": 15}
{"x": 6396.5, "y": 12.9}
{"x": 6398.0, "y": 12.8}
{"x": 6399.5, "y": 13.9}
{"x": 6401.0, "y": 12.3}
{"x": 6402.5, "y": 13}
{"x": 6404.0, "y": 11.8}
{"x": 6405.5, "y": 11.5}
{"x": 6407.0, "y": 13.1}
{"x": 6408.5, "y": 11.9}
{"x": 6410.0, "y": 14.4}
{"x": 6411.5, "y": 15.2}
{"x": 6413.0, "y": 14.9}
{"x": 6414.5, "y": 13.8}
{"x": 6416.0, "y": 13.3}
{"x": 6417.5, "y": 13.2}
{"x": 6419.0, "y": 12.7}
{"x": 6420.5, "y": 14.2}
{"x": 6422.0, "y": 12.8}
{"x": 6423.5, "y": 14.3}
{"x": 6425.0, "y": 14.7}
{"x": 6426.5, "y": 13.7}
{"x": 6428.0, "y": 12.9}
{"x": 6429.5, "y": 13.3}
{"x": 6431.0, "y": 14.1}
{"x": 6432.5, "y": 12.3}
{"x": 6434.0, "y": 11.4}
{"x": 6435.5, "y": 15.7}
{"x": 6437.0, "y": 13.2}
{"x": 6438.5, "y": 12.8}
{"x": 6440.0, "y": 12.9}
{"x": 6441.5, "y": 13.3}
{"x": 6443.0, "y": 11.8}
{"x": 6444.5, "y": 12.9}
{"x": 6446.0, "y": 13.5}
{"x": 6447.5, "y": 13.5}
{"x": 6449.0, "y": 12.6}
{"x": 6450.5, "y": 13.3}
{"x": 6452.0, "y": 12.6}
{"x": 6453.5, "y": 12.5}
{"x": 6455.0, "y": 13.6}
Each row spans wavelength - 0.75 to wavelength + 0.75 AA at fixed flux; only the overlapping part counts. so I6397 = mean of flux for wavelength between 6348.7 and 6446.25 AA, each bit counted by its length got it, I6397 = 13.3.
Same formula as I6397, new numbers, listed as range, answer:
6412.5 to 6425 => 13.7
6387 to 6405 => 12.8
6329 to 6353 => 13.3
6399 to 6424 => 13.3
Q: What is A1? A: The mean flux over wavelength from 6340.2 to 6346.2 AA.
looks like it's 13.7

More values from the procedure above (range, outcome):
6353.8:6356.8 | 14.5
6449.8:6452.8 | 12.9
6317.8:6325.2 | 14.2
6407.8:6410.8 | 13.2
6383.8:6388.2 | 12.2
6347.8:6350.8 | 14.1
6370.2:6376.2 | 14.6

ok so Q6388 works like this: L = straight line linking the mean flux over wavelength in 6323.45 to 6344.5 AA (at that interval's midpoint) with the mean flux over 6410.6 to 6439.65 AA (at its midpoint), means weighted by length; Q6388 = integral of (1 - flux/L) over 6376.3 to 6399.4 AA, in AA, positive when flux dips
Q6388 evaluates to 1.5 AA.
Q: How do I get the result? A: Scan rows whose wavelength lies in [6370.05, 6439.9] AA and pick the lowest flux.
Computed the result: 11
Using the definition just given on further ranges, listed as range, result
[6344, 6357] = 12.1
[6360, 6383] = 11.8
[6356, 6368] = 12.6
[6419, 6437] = 11.4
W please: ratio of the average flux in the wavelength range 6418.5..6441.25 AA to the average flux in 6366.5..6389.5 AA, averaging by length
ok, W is 1.0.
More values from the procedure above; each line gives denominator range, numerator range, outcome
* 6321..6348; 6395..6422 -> 0.99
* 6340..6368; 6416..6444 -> 0.96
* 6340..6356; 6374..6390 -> 0.90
